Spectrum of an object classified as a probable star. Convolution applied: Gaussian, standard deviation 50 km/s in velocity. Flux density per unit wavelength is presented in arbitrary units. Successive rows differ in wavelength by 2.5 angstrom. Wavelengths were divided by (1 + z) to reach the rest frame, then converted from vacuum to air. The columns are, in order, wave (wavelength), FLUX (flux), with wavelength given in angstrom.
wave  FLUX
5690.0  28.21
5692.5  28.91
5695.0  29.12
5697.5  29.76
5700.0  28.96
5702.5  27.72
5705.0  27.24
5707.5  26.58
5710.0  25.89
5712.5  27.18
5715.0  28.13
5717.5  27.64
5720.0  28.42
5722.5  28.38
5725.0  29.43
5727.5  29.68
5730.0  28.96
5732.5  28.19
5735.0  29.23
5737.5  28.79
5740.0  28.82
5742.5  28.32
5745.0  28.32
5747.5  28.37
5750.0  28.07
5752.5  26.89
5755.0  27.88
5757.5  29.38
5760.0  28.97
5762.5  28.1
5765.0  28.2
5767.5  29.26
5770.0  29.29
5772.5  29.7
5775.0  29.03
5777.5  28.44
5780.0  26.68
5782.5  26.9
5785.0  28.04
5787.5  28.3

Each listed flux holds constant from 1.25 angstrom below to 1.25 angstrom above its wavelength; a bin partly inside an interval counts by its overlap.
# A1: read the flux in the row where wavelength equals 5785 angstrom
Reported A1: 28.04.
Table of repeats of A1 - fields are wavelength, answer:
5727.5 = 29.68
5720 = 28.42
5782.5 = 26.9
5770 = 29.29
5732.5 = 28.19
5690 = 28.21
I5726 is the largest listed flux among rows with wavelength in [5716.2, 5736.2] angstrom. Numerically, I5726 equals 29.68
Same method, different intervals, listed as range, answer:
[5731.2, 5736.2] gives 29.23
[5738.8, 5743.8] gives 28.82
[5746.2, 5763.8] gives 29.38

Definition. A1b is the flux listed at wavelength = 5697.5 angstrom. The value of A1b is 29.76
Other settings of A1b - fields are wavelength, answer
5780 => 26.68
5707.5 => 26.58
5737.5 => 28.79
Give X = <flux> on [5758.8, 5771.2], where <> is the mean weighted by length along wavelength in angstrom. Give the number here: 28.8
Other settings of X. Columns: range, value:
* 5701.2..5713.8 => 26.9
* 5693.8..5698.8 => 29.4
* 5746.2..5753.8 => 27.8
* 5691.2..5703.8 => 28.9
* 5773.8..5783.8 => 27.8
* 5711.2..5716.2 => 27.6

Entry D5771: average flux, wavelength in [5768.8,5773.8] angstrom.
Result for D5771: 29.5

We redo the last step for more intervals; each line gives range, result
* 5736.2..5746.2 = 28.6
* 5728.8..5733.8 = 28.6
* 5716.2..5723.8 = 28.2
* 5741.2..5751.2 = 28.3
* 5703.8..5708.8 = 26.9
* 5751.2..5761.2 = 28.3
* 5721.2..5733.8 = 28.9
